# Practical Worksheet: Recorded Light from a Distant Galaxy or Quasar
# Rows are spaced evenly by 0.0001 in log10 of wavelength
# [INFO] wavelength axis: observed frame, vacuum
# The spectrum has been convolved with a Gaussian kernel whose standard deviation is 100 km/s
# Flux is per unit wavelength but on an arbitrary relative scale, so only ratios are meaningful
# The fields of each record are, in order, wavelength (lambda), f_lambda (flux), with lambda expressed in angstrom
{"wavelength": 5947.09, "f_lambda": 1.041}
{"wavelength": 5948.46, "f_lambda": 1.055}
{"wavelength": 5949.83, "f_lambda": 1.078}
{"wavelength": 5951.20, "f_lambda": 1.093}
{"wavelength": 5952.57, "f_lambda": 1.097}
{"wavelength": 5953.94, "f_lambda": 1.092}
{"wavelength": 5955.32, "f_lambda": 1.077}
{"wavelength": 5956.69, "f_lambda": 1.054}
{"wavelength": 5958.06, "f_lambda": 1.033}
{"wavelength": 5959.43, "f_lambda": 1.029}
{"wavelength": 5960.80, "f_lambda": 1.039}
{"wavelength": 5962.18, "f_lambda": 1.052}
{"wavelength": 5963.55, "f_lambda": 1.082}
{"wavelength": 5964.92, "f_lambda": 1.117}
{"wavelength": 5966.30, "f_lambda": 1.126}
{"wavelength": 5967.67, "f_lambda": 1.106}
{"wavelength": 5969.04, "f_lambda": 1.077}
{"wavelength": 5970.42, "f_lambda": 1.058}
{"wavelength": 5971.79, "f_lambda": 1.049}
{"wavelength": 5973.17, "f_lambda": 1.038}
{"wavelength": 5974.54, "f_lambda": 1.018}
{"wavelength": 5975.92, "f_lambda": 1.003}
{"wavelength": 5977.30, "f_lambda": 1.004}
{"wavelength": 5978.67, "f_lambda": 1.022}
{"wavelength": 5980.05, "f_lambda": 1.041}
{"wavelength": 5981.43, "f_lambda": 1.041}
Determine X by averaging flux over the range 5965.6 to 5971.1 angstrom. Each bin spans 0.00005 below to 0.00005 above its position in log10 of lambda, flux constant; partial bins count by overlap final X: 1.09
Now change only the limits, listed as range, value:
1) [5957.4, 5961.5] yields 1.03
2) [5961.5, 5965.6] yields 1.09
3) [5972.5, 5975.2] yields 1.03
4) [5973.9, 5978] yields 1.01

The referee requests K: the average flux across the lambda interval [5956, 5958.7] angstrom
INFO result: 1.04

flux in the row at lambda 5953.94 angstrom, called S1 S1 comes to 1.092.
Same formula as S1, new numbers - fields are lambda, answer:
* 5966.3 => 1.126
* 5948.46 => 1.055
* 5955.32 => 1.077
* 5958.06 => 1.033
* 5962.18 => 1.052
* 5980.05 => 1.041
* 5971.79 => 1.049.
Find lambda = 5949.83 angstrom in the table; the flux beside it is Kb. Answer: 1.078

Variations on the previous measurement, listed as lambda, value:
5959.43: 1.029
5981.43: 1.041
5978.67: 1.022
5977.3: 1.004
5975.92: 1.003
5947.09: 1.041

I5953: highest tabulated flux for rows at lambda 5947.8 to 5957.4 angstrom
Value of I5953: 1.097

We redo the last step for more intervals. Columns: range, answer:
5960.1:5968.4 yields 1.126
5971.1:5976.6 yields 1.049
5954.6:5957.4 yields 1.077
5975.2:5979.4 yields 1.022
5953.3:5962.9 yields 1.092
